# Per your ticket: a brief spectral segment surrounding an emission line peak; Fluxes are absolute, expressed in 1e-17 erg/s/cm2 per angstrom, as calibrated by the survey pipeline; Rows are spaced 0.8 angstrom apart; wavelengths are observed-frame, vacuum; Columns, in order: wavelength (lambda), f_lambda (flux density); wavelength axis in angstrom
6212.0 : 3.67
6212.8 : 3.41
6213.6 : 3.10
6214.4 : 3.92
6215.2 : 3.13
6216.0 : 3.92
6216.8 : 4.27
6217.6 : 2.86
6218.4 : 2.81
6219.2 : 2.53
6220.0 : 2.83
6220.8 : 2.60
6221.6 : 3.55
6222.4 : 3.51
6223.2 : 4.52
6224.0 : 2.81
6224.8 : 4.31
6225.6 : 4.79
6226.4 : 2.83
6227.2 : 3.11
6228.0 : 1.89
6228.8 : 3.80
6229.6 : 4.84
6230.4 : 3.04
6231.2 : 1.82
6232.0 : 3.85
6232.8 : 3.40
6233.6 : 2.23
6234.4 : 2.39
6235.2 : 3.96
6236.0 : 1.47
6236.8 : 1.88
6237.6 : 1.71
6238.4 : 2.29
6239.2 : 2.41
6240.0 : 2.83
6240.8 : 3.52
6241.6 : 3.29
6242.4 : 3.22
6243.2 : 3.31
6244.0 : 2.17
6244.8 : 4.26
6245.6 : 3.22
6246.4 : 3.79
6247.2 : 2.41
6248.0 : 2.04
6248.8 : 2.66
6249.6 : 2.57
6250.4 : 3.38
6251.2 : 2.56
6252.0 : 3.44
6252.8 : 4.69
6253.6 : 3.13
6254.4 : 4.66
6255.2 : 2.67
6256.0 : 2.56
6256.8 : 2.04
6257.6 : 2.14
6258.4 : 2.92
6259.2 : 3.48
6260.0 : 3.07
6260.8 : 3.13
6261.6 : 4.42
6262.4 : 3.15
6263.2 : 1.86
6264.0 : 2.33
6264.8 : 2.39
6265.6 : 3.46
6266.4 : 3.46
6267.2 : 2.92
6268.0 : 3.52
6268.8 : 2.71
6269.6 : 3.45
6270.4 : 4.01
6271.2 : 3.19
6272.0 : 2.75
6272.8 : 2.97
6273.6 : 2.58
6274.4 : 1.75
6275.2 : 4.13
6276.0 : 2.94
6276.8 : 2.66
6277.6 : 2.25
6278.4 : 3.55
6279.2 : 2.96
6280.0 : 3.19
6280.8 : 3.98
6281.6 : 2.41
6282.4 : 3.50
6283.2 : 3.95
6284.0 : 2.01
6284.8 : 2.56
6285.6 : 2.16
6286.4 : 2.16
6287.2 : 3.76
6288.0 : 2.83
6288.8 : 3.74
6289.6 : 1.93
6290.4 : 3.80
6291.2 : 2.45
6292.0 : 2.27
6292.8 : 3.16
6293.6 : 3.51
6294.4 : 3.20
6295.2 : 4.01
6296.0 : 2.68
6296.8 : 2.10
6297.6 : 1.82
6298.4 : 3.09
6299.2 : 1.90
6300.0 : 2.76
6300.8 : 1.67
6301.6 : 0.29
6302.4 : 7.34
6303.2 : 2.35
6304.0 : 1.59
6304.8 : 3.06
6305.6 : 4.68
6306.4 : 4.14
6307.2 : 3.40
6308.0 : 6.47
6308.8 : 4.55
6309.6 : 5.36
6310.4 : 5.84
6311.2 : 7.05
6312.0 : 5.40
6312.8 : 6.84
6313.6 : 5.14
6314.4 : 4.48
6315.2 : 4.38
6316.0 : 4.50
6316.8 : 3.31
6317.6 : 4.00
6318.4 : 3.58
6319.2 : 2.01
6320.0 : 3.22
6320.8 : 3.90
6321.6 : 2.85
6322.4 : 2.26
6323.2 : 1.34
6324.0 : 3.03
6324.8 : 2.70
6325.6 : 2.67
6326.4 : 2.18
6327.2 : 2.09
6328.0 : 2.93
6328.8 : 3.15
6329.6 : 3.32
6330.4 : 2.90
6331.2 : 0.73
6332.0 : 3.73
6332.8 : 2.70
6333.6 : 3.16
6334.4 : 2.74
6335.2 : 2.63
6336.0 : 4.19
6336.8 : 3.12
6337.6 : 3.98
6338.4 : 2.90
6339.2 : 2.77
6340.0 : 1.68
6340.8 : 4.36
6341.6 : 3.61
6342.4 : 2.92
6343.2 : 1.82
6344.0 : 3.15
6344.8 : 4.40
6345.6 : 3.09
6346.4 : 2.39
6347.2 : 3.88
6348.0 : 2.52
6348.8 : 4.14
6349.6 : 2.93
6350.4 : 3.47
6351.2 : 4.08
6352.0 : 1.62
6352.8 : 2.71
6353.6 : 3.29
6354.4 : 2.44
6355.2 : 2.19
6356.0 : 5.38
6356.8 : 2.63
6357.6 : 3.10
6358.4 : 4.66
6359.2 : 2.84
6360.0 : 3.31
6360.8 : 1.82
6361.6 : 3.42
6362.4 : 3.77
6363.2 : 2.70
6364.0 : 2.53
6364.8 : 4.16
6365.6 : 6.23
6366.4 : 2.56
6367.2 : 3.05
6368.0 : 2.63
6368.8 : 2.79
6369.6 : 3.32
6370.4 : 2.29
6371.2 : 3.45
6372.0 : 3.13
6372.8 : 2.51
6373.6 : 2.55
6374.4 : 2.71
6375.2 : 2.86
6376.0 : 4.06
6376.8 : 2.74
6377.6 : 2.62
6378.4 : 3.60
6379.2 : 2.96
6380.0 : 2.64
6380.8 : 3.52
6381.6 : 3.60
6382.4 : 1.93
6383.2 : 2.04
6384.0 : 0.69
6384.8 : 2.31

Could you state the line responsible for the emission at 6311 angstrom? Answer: H-beta 4861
